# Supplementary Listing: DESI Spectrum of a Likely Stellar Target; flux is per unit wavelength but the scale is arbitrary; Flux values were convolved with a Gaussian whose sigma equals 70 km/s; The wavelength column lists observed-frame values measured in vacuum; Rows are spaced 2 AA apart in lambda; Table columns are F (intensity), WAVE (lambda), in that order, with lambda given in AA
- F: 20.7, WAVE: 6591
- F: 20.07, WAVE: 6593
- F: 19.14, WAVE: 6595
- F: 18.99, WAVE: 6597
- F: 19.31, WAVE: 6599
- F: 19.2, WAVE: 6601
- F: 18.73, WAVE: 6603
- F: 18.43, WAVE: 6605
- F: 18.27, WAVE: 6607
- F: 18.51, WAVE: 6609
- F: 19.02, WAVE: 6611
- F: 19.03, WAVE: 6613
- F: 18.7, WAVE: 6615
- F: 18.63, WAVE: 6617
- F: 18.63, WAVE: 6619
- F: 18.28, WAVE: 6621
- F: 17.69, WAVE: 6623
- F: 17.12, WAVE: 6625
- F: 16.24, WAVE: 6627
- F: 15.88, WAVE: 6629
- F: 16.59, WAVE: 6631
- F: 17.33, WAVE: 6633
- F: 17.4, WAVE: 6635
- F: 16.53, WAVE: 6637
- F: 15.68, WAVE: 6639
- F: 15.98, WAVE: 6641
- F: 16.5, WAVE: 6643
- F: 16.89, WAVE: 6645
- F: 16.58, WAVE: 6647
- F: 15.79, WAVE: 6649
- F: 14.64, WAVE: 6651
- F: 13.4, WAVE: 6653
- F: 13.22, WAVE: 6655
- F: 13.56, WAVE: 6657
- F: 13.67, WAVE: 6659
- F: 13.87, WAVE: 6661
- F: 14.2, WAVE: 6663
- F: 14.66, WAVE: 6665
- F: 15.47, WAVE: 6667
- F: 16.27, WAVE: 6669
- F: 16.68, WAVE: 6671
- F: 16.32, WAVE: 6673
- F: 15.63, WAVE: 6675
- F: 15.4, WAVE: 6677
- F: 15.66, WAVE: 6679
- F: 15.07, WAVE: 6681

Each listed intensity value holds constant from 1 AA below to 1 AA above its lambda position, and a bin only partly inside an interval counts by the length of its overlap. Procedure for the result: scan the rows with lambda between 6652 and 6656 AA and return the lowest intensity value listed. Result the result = 13.22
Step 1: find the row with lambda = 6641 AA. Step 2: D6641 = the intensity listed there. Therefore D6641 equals 15.98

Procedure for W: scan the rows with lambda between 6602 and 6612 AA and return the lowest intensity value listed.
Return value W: 18.27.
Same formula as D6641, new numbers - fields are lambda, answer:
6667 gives 15.47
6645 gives 16.89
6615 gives 18.7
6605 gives 18.43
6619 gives 18.63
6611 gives 19.02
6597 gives 18.99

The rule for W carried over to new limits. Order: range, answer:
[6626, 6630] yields 15.88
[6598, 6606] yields 18.43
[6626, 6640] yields 15.68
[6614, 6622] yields 18.28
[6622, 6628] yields 16.24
